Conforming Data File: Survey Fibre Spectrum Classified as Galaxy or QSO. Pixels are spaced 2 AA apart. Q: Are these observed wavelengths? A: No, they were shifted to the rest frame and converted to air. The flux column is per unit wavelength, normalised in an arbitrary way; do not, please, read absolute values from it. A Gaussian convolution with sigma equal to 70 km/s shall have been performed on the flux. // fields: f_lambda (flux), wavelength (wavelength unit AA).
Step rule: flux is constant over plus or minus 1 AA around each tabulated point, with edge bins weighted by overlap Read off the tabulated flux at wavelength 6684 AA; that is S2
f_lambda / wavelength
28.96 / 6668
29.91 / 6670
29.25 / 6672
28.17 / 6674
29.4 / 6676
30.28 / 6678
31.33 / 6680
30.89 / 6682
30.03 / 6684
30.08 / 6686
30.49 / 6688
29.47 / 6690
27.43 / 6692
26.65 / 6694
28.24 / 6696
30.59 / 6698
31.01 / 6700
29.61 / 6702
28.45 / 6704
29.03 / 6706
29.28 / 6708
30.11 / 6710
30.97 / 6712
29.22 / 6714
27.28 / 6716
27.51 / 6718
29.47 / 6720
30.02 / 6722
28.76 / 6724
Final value 30.03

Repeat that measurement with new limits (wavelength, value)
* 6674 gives 28.17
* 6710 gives 30.11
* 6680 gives 31.33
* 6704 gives 28.45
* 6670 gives 29.91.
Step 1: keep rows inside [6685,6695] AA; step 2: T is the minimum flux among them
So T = 26.65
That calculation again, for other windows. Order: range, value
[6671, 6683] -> 28.17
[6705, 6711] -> 29.03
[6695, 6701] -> 28.24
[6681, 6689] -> 30.03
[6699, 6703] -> 29.61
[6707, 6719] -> 27.28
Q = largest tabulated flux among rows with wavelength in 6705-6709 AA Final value 29.28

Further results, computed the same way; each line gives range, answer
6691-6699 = 30.59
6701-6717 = 30.97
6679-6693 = 31.33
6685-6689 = 30.49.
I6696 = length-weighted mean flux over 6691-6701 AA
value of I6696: 28.8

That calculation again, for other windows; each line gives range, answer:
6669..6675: 29.1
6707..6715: 29.9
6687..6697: 28.5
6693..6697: 27.4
